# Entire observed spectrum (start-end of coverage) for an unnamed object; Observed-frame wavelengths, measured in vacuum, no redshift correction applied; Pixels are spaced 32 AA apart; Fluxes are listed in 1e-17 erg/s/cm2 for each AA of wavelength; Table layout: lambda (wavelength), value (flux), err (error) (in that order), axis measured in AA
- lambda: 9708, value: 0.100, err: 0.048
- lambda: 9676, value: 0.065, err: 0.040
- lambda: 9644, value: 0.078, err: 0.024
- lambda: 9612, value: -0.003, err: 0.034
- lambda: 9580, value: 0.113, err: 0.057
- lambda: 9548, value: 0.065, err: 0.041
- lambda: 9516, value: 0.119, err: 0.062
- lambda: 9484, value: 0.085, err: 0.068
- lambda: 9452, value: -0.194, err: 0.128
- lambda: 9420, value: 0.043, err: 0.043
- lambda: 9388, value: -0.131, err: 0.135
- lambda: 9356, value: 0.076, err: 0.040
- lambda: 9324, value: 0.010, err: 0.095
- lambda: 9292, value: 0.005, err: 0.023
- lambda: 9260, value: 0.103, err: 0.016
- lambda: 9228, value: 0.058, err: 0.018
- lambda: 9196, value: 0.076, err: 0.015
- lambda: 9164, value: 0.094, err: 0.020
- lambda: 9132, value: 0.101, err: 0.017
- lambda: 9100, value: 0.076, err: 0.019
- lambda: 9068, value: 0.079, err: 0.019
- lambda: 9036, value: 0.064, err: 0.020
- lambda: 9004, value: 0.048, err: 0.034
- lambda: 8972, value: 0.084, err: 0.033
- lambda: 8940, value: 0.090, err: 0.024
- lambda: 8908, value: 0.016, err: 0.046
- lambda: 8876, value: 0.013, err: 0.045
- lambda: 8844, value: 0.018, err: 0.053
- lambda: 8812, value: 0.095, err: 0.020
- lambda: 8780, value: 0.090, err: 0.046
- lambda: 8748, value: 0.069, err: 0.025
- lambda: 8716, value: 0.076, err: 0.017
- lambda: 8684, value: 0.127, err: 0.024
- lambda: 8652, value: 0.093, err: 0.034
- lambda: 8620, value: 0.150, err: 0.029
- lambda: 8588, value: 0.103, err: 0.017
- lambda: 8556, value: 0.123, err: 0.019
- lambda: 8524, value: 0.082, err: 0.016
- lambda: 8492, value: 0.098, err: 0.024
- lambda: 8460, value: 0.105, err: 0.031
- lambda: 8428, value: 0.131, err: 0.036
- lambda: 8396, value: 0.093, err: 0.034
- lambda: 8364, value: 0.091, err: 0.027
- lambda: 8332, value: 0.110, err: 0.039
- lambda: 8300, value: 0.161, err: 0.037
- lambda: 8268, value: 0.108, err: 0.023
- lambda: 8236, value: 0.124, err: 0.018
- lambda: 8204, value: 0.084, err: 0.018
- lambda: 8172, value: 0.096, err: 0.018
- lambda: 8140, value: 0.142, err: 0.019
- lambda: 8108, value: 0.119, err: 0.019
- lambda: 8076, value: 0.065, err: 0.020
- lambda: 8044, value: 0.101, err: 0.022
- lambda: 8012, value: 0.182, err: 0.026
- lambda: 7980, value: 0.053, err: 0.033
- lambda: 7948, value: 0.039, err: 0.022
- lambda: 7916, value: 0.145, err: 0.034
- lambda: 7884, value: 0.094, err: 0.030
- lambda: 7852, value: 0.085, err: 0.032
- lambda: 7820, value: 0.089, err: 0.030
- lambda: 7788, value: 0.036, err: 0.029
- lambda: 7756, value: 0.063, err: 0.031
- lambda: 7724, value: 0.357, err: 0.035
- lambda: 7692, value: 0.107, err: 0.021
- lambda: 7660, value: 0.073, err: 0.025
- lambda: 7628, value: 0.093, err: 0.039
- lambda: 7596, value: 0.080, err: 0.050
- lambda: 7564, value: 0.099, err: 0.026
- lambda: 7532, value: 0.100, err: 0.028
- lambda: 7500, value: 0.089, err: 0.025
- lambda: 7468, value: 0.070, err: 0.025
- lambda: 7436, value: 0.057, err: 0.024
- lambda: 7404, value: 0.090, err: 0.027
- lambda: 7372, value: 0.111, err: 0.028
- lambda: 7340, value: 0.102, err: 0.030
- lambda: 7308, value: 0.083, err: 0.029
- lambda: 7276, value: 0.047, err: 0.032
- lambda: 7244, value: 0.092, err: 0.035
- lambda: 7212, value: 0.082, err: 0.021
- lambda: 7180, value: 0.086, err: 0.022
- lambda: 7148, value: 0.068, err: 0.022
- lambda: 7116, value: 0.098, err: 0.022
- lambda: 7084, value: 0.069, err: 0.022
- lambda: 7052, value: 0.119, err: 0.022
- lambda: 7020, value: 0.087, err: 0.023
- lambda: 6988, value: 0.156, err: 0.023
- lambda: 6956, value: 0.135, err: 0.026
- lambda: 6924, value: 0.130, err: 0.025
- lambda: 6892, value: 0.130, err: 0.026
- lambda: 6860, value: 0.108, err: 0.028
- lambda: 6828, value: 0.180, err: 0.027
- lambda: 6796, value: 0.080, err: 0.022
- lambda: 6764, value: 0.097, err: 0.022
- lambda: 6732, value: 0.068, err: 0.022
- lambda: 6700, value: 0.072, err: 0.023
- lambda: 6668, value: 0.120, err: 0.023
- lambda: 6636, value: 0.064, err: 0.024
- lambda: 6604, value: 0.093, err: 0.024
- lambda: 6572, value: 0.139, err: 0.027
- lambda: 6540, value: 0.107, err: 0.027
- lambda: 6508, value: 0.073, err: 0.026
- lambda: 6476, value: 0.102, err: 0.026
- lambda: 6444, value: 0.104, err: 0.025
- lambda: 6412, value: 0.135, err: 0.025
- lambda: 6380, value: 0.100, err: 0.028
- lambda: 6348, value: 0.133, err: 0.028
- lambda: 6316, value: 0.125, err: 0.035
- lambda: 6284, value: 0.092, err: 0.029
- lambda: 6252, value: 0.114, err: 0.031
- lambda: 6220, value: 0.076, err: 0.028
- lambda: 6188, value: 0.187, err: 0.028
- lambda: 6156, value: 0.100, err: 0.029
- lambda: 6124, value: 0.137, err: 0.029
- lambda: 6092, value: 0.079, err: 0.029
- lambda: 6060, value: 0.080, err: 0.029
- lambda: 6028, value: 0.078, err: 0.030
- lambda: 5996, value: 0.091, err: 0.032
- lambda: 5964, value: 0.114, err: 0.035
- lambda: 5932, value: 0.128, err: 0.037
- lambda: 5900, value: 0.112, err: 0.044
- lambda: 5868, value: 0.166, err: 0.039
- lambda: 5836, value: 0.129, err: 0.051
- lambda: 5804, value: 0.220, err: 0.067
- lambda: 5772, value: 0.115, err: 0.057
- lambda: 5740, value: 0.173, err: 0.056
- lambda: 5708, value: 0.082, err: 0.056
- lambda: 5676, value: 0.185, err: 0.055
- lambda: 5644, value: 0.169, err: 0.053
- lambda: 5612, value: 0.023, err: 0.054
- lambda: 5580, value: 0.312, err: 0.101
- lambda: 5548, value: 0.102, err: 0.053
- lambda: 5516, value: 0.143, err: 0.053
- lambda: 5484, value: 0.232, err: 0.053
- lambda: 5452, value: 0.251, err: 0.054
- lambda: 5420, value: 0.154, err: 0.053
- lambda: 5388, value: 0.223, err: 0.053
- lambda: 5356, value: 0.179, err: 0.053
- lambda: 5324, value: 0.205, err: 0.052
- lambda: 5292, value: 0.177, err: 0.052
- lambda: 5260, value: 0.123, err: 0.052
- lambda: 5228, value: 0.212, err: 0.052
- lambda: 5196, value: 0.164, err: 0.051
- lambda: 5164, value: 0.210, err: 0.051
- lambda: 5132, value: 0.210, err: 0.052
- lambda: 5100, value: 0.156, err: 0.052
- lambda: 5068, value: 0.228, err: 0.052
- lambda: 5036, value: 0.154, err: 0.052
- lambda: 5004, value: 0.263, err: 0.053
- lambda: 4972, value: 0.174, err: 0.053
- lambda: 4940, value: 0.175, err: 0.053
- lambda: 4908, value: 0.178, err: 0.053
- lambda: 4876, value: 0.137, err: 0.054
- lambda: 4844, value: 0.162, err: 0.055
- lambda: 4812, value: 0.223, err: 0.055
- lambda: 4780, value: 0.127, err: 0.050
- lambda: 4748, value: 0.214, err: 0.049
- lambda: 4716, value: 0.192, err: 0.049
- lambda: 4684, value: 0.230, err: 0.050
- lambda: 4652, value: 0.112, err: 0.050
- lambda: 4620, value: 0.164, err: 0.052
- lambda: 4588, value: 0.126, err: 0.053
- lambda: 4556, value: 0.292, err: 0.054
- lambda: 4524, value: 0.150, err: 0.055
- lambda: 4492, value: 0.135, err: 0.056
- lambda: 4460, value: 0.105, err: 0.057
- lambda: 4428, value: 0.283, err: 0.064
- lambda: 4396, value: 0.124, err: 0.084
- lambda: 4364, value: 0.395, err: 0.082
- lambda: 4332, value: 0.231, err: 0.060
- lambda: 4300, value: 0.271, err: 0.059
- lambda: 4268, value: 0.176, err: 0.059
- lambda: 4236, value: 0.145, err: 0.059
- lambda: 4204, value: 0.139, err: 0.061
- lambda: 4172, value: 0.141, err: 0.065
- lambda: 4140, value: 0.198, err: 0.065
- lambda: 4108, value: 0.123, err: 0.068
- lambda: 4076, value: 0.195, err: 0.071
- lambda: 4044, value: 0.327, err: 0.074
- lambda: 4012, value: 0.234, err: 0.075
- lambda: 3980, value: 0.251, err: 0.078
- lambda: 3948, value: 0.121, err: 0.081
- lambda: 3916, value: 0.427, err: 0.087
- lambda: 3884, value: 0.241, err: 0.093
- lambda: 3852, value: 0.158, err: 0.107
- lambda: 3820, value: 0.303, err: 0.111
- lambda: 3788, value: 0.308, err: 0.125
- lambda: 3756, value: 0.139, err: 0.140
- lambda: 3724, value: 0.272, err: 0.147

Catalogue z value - 1.07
